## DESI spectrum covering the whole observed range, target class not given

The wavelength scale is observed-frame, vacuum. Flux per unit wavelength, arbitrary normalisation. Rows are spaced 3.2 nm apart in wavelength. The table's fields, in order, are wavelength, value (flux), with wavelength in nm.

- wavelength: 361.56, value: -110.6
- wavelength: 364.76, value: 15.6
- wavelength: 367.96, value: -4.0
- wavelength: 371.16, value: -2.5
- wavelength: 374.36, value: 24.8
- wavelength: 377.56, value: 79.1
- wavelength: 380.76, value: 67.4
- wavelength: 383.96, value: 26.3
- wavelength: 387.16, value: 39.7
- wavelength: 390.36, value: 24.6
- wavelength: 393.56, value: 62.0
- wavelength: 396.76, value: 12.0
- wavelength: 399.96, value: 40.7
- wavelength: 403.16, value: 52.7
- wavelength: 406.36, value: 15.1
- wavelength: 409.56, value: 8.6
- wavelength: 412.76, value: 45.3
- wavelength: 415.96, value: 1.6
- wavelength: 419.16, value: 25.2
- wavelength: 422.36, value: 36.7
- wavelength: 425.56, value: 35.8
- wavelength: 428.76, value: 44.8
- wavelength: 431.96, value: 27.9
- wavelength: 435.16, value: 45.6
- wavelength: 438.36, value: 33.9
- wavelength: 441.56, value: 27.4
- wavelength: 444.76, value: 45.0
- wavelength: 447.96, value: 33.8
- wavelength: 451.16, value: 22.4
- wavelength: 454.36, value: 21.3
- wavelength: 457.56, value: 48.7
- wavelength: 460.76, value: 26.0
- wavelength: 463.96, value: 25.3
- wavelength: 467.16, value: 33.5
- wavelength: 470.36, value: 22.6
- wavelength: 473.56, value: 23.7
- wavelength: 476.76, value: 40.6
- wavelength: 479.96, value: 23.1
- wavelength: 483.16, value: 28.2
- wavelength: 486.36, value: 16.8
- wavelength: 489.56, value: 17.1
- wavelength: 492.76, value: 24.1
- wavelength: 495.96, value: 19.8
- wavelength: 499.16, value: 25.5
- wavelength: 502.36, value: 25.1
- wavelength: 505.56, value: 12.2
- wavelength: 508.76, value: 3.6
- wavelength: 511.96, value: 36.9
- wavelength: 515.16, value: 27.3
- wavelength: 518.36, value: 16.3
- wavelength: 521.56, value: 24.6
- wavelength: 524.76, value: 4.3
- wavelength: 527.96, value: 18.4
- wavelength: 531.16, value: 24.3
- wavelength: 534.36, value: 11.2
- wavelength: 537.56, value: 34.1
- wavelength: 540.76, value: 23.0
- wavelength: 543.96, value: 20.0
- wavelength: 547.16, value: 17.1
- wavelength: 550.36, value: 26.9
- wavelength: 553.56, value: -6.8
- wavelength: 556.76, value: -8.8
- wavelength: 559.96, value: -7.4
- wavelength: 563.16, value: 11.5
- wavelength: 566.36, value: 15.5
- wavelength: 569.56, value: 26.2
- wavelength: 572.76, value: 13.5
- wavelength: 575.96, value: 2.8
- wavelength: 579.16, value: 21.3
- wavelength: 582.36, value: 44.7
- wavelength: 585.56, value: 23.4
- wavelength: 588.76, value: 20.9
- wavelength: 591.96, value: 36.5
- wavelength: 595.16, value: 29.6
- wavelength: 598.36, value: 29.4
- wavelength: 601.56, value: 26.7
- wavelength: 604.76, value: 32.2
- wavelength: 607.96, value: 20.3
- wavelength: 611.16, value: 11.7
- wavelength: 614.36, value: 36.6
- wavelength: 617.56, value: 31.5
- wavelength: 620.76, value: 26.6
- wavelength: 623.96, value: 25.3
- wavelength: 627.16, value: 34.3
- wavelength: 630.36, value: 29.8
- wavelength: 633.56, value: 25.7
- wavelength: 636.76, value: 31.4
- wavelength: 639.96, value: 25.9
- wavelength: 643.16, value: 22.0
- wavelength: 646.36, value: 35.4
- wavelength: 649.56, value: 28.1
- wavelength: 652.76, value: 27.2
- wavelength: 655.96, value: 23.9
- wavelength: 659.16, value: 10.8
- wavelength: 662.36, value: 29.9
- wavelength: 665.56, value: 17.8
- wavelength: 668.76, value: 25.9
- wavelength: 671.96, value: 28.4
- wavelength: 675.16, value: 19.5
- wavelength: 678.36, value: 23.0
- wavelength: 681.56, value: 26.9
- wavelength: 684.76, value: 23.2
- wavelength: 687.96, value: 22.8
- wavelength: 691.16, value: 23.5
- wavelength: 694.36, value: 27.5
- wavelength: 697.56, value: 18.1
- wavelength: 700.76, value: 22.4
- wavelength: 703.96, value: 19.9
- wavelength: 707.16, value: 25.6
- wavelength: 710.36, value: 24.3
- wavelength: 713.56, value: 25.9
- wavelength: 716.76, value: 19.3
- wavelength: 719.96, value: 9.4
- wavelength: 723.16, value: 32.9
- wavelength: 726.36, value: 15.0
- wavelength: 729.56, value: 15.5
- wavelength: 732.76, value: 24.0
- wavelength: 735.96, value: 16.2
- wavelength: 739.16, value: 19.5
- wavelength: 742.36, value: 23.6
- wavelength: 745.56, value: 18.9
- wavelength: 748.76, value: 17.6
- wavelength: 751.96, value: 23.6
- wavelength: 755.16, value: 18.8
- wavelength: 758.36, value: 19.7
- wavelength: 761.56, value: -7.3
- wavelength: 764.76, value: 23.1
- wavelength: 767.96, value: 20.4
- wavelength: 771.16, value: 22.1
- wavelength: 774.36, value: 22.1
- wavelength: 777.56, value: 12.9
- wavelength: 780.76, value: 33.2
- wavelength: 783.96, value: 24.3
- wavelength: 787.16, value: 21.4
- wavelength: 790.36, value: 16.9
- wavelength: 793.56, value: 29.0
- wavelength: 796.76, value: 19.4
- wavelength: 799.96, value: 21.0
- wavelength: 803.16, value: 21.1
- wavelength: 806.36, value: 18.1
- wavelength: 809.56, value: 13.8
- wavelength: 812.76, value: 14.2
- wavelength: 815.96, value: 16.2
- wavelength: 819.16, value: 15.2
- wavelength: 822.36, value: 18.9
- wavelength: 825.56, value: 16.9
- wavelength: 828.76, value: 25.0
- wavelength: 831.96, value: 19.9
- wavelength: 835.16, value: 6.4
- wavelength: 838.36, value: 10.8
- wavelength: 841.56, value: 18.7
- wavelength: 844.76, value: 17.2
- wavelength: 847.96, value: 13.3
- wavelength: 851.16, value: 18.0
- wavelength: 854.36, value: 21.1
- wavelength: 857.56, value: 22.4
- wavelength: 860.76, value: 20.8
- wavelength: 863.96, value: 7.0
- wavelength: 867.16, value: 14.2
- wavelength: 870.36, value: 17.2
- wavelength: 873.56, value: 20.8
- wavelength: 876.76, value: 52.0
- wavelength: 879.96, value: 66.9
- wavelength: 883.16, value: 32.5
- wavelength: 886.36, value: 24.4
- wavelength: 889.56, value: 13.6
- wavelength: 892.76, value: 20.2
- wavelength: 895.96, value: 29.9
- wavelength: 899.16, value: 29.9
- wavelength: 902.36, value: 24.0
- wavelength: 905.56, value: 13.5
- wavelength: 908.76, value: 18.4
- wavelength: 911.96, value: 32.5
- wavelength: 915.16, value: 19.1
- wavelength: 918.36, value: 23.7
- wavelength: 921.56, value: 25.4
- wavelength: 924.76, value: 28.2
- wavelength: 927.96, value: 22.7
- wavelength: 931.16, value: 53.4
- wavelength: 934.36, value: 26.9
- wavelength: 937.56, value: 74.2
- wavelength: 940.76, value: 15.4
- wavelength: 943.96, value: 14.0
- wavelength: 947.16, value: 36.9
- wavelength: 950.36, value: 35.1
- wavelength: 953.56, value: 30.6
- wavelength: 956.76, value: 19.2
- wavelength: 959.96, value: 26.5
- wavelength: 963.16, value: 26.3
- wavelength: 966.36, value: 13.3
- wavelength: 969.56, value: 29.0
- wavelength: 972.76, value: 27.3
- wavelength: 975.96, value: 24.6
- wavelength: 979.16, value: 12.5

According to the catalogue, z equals 1.36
